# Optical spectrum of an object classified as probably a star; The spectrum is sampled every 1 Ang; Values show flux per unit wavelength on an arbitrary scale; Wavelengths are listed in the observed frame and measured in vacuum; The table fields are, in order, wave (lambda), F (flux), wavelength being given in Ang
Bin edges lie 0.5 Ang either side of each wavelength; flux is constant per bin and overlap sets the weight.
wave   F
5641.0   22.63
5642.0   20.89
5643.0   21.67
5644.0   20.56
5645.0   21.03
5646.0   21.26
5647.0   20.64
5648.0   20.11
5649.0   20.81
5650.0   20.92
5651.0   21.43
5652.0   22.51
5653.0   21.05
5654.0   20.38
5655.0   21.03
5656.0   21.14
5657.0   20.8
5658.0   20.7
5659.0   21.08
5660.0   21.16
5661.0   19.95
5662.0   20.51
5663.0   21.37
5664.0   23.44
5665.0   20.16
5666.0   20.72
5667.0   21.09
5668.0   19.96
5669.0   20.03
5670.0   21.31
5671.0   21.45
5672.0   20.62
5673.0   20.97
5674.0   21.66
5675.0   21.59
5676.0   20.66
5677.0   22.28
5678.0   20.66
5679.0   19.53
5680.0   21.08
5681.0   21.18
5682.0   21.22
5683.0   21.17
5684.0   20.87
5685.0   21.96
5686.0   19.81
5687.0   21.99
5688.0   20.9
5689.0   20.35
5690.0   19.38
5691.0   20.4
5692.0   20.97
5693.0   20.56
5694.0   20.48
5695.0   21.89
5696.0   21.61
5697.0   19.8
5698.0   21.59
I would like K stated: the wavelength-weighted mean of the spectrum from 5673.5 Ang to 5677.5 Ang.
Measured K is 21.5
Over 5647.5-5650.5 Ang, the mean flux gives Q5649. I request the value 20.6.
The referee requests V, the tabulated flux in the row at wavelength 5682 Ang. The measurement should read 21.22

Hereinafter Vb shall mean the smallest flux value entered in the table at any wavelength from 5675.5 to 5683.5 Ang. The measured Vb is 19.53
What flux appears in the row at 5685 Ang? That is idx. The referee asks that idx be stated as 21.96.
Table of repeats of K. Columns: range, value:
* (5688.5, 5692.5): 20.3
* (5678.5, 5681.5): 20.6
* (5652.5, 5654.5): 20.7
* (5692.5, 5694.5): 20.5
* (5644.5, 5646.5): 21.1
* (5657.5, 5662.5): 20.7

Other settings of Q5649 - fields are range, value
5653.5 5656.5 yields 20.8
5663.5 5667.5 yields 21.4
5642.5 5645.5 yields 21.1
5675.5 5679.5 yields 20.8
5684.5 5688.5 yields 21.2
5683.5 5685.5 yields 21.4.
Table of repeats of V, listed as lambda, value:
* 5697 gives 19.8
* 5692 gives 20.97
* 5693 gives 20.56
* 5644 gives 20.56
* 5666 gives 20.72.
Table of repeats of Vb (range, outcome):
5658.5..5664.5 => 19.95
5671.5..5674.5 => 20.62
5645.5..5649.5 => 20.11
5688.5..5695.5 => 19.38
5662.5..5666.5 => 20.16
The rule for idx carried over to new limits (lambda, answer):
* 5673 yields 20.97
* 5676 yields 20.66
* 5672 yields 20.62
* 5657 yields 20.8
